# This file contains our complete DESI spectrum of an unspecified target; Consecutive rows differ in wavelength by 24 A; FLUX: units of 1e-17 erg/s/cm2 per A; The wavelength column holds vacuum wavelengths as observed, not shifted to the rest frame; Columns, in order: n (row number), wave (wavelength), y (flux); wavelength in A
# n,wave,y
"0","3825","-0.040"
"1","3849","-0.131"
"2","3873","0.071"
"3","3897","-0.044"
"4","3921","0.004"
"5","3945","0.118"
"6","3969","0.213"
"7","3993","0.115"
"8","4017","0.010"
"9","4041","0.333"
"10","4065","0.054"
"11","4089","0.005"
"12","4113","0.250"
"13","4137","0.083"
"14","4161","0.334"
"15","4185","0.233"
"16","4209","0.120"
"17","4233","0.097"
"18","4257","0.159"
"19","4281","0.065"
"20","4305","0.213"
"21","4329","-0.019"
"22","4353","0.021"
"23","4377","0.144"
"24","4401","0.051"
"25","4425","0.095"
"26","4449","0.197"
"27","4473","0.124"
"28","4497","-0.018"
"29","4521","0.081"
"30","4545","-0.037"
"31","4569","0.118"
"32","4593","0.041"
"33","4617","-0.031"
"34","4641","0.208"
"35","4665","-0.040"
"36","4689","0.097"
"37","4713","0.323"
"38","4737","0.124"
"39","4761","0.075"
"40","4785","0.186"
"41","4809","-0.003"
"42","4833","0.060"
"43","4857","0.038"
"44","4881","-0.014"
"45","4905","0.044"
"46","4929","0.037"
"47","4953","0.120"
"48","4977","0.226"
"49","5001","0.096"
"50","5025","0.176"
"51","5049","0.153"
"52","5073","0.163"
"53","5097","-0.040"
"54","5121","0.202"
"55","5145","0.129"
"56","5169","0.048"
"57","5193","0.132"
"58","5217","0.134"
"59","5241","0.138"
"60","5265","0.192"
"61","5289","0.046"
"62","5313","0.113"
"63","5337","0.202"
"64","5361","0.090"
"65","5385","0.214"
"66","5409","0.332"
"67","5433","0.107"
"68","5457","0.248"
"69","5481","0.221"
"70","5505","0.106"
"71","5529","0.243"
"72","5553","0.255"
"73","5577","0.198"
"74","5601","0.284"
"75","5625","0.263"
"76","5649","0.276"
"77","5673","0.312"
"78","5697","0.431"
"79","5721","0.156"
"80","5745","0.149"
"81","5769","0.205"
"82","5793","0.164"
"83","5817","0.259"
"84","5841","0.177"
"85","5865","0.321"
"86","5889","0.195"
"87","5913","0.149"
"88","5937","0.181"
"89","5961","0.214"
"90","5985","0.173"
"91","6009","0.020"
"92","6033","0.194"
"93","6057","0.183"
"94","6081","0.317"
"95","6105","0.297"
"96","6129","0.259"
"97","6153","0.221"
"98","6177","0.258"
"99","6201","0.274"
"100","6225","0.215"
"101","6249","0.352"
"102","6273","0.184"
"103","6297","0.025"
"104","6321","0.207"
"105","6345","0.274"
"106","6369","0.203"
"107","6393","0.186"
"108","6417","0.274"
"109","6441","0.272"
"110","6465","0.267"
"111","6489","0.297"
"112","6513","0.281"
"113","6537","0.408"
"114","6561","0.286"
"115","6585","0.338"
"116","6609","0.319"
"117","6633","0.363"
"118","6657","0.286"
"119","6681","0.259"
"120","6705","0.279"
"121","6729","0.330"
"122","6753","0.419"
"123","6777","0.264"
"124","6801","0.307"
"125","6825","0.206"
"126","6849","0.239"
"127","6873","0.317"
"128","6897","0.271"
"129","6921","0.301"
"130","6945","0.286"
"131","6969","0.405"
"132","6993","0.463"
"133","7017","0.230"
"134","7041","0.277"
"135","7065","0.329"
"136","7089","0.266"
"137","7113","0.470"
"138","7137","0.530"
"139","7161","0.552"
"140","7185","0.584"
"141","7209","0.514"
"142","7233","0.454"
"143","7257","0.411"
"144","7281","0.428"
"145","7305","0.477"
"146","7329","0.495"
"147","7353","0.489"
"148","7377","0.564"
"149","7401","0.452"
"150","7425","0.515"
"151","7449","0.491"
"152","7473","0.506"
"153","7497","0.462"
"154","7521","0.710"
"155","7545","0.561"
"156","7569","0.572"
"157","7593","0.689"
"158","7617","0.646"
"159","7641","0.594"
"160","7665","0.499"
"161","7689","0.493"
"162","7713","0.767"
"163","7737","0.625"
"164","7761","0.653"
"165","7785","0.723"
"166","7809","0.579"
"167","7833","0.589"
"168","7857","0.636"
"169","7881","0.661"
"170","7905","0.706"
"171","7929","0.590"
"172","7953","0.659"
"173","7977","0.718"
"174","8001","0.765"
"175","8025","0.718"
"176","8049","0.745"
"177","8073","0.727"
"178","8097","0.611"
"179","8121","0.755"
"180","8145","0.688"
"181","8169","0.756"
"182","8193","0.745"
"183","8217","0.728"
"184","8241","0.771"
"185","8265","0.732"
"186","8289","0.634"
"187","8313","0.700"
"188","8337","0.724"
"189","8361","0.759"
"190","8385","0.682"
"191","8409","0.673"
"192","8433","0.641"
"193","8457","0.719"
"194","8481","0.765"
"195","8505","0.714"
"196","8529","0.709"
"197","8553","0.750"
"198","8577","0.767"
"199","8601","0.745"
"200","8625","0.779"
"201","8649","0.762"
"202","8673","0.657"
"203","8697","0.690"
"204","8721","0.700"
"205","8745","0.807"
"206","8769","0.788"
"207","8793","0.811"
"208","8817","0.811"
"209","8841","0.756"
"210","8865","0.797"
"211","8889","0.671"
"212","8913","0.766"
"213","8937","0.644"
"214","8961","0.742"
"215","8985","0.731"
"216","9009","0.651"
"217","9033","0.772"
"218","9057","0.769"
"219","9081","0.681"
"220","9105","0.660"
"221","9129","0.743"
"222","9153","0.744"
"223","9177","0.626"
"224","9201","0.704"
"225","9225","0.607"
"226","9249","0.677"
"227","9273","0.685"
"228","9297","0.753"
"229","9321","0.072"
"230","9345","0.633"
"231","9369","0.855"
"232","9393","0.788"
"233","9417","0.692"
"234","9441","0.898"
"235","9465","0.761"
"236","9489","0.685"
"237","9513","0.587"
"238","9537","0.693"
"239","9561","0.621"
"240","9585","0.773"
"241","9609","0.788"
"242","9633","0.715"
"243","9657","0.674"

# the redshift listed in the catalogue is 0.78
